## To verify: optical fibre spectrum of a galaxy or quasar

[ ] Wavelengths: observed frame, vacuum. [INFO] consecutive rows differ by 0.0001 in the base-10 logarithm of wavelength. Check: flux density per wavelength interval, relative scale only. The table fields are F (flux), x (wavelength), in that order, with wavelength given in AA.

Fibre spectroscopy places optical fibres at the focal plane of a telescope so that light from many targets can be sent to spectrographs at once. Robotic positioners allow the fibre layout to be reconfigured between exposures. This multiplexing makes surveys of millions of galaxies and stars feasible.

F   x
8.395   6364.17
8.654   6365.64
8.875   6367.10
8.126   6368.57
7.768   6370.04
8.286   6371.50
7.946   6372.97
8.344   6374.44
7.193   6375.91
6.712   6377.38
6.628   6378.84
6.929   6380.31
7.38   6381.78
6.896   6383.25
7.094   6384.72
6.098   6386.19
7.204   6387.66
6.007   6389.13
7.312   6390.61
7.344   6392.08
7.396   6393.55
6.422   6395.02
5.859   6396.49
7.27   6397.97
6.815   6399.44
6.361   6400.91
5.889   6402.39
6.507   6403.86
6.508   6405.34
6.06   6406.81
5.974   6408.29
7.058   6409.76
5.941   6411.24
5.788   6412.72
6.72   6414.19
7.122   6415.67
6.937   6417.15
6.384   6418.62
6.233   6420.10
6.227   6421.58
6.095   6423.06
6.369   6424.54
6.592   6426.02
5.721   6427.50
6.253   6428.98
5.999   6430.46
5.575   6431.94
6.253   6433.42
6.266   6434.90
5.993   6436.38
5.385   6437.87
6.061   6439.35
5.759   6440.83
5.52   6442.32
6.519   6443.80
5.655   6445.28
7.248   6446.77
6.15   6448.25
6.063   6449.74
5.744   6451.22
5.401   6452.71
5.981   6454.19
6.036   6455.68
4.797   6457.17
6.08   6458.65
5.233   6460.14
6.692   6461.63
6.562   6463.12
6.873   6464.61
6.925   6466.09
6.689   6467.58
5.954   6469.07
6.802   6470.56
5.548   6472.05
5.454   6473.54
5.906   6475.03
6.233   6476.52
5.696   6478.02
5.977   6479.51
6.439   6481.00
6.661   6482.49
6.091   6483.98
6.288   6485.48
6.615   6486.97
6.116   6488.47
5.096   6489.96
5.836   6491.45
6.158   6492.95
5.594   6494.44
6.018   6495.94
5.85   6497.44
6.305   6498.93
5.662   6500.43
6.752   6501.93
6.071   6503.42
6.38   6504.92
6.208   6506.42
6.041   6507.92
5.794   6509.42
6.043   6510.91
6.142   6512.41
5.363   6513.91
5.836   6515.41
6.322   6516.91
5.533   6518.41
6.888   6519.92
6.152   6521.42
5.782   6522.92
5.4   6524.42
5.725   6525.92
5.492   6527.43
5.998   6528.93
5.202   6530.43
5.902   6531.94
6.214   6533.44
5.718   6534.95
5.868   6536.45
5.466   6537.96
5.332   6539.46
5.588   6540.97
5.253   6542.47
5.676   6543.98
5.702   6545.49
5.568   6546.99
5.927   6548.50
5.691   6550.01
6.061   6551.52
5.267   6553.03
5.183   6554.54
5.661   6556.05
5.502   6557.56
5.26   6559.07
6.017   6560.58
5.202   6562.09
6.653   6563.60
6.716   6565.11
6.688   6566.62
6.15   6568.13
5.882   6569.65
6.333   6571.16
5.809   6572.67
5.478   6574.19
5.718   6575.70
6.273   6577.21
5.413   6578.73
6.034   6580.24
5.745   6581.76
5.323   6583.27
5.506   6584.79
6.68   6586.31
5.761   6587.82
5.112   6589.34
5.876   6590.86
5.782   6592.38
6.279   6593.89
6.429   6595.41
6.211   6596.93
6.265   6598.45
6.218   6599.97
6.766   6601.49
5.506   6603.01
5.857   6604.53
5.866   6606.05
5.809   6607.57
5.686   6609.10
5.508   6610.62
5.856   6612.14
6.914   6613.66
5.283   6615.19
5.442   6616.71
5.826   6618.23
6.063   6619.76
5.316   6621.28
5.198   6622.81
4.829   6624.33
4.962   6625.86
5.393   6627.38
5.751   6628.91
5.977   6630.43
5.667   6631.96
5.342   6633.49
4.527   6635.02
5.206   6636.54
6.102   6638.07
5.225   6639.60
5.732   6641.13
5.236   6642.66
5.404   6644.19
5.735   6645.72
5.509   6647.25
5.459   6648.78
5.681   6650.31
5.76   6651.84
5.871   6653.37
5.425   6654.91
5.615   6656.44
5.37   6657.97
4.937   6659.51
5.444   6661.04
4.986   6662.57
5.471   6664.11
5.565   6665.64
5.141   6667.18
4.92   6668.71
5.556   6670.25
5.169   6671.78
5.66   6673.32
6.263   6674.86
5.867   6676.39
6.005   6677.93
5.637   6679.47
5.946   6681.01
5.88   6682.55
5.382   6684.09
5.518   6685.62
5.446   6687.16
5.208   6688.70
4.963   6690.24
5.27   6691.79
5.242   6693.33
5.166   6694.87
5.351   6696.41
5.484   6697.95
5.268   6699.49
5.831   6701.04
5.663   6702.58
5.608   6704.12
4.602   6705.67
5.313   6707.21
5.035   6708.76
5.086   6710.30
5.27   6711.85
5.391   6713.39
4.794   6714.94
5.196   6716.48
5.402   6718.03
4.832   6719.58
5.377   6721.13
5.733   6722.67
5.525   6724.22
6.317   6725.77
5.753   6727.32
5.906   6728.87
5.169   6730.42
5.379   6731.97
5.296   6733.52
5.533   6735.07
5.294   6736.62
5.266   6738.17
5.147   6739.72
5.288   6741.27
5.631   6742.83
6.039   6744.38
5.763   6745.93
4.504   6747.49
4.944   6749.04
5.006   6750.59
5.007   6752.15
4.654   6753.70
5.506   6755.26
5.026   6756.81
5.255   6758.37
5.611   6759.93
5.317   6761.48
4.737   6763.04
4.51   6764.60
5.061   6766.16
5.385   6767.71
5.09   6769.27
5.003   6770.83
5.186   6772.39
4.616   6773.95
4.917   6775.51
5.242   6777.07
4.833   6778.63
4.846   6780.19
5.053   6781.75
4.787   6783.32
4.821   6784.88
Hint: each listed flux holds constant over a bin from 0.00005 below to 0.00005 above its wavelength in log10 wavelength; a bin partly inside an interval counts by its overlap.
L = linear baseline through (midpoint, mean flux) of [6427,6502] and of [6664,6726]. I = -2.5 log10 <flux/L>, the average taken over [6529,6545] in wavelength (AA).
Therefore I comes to 0.04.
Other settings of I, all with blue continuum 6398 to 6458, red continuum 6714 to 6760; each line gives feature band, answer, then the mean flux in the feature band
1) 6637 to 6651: 0.01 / 5.56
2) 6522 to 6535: 0.03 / 5.72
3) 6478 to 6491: -0.02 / 6.13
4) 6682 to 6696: 0.03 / 5.33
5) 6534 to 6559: 0.05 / 5.59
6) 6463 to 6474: -0.05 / 6.37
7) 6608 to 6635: 0.02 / 5.56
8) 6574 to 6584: 0.00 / 5.73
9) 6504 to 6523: -0.02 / 6.05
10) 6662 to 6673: 0.05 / 5.28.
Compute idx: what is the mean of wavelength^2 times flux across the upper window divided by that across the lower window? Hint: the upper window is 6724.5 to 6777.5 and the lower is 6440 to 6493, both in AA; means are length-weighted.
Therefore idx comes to 0.9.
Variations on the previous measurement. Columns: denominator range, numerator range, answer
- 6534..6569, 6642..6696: 0.99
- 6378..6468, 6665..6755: 0.93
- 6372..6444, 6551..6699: 0.93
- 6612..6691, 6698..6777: 0.98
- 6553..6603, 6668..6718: 0.95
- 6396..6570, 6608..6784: 0.95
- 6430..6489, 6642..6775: 0.95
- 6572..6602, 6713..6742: 0.95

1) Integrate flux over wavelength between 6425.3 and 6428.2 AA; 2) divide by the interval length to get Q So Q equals 6.16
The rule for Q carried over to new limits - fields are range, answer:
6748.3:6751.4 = 4.97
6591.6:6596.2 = 6.17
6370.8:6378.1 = 7.69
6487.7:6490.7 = 5.61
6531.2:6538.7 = 5.83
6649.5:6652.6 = 5.72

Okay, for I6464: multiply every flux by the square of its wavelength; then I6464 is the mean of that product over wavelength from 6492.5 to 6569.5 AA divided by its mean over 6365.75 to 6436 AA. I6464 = 0.9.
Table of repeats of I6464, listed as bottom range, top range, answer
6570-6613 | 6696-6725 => 0.93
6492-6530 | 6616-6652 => 0.95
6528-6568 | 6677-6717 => 0.98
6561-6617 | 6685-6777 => 0.92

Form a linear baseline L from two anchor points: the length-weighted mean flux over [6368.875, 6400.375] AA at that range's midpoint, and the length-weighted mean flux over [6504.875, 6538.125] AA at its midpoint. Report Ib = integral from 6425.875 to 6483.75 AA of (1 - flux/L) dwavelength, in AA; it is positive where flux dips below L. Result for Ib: 3.65 AA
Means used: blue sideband 7.1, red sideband 5.89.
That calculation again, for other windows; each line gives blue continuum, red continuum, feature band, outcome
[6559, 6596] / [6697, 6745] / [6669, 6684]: -0.4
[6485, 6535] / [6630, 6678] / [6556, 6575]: -0.6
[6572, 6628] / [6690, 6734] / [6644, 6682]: 0.0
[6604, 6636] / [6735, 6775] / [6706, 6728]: -0.3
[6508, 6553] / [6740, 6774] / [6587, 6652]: -1.8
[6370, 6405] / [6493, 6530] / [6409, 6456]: 3.2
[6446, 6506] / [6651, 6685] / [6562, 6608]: -1.7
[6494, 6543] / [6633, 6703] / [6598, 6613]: -0.8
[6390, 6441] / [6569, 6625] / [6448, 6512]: 1.1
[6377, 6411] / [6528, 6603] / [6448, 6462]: 1.3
